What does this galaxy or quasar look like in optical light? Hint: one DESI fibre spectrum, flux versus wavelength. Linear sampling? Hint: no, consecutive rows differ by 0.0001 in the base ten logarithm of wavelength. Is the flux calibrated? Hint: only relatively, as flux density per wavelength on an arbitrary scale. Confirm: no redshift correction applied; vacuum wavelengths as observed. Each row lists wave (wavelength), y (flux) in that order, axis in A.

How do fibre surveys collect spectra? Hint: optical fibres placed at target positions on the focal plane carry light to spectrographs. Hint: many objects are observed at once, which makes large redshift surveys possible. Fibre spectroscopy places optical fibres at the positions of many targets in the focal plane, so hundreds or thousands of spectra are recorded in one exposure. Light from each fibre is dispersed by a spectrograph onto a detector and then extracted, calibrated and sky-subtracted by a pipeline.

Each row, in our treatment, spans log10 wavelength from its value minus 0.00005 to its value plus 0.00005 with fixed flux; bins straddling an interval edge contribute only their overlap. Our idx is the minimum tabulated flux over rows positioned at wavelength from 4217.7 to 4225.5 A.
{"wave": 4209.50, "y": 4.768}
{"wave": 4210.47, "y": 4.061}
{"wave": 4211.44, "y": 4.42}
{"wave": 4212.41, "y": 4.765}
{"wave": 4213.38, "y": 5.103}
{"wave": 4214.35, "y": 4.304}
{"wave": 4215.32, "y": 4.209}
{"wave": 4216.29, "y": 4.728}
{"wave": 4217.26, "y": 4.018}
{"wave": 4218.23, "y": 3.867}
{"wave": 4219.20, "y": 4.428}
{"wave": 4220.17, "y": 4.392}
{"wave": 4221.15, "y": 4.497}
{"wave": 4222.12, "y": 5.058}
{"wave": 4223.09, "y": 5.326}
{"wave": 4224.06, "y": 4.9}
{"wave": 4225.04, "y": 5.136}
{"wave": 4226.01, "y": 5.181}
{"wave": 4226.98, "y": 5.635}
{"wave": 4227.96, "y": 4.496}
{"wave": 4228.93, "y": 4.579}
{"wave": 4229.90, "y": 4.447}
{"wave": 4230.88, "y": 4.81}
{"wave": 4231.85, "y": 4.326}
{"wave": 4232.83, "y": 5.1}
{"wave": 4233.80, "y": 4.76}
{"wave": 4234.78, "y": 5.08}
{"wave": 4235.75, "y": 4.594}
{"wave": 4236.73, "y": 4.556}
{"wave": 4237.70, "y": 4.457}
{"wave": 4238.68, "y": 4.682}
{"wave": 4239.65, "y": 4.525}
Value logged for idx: 3.867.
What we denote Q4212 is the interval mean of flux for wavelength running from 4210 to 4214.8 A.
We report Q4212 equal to 4.53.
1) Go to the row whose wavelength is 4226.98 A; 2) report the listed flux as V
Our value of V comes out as 5.635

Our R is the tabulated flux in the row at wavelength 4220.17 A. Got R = 4.392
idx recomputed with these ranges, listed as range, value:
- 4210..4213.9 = 4.061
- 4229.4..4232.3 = 4.326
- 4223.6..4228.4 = 4.496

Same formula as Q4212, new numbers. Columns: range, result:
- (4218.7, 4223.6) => 4.74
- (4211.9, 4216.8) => 4.62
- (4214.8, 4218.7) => 4.21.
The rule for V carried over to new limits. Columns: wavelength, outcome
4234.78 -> 5.08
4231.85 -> 4.326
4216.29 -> 4.728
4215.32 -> 4.209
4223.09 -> 5.326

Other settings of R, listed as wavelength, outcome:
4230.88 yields 4.81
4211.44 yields 4.42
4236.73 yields 4.556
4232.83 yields 5.1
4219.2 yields 4.428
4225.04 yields 5.136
